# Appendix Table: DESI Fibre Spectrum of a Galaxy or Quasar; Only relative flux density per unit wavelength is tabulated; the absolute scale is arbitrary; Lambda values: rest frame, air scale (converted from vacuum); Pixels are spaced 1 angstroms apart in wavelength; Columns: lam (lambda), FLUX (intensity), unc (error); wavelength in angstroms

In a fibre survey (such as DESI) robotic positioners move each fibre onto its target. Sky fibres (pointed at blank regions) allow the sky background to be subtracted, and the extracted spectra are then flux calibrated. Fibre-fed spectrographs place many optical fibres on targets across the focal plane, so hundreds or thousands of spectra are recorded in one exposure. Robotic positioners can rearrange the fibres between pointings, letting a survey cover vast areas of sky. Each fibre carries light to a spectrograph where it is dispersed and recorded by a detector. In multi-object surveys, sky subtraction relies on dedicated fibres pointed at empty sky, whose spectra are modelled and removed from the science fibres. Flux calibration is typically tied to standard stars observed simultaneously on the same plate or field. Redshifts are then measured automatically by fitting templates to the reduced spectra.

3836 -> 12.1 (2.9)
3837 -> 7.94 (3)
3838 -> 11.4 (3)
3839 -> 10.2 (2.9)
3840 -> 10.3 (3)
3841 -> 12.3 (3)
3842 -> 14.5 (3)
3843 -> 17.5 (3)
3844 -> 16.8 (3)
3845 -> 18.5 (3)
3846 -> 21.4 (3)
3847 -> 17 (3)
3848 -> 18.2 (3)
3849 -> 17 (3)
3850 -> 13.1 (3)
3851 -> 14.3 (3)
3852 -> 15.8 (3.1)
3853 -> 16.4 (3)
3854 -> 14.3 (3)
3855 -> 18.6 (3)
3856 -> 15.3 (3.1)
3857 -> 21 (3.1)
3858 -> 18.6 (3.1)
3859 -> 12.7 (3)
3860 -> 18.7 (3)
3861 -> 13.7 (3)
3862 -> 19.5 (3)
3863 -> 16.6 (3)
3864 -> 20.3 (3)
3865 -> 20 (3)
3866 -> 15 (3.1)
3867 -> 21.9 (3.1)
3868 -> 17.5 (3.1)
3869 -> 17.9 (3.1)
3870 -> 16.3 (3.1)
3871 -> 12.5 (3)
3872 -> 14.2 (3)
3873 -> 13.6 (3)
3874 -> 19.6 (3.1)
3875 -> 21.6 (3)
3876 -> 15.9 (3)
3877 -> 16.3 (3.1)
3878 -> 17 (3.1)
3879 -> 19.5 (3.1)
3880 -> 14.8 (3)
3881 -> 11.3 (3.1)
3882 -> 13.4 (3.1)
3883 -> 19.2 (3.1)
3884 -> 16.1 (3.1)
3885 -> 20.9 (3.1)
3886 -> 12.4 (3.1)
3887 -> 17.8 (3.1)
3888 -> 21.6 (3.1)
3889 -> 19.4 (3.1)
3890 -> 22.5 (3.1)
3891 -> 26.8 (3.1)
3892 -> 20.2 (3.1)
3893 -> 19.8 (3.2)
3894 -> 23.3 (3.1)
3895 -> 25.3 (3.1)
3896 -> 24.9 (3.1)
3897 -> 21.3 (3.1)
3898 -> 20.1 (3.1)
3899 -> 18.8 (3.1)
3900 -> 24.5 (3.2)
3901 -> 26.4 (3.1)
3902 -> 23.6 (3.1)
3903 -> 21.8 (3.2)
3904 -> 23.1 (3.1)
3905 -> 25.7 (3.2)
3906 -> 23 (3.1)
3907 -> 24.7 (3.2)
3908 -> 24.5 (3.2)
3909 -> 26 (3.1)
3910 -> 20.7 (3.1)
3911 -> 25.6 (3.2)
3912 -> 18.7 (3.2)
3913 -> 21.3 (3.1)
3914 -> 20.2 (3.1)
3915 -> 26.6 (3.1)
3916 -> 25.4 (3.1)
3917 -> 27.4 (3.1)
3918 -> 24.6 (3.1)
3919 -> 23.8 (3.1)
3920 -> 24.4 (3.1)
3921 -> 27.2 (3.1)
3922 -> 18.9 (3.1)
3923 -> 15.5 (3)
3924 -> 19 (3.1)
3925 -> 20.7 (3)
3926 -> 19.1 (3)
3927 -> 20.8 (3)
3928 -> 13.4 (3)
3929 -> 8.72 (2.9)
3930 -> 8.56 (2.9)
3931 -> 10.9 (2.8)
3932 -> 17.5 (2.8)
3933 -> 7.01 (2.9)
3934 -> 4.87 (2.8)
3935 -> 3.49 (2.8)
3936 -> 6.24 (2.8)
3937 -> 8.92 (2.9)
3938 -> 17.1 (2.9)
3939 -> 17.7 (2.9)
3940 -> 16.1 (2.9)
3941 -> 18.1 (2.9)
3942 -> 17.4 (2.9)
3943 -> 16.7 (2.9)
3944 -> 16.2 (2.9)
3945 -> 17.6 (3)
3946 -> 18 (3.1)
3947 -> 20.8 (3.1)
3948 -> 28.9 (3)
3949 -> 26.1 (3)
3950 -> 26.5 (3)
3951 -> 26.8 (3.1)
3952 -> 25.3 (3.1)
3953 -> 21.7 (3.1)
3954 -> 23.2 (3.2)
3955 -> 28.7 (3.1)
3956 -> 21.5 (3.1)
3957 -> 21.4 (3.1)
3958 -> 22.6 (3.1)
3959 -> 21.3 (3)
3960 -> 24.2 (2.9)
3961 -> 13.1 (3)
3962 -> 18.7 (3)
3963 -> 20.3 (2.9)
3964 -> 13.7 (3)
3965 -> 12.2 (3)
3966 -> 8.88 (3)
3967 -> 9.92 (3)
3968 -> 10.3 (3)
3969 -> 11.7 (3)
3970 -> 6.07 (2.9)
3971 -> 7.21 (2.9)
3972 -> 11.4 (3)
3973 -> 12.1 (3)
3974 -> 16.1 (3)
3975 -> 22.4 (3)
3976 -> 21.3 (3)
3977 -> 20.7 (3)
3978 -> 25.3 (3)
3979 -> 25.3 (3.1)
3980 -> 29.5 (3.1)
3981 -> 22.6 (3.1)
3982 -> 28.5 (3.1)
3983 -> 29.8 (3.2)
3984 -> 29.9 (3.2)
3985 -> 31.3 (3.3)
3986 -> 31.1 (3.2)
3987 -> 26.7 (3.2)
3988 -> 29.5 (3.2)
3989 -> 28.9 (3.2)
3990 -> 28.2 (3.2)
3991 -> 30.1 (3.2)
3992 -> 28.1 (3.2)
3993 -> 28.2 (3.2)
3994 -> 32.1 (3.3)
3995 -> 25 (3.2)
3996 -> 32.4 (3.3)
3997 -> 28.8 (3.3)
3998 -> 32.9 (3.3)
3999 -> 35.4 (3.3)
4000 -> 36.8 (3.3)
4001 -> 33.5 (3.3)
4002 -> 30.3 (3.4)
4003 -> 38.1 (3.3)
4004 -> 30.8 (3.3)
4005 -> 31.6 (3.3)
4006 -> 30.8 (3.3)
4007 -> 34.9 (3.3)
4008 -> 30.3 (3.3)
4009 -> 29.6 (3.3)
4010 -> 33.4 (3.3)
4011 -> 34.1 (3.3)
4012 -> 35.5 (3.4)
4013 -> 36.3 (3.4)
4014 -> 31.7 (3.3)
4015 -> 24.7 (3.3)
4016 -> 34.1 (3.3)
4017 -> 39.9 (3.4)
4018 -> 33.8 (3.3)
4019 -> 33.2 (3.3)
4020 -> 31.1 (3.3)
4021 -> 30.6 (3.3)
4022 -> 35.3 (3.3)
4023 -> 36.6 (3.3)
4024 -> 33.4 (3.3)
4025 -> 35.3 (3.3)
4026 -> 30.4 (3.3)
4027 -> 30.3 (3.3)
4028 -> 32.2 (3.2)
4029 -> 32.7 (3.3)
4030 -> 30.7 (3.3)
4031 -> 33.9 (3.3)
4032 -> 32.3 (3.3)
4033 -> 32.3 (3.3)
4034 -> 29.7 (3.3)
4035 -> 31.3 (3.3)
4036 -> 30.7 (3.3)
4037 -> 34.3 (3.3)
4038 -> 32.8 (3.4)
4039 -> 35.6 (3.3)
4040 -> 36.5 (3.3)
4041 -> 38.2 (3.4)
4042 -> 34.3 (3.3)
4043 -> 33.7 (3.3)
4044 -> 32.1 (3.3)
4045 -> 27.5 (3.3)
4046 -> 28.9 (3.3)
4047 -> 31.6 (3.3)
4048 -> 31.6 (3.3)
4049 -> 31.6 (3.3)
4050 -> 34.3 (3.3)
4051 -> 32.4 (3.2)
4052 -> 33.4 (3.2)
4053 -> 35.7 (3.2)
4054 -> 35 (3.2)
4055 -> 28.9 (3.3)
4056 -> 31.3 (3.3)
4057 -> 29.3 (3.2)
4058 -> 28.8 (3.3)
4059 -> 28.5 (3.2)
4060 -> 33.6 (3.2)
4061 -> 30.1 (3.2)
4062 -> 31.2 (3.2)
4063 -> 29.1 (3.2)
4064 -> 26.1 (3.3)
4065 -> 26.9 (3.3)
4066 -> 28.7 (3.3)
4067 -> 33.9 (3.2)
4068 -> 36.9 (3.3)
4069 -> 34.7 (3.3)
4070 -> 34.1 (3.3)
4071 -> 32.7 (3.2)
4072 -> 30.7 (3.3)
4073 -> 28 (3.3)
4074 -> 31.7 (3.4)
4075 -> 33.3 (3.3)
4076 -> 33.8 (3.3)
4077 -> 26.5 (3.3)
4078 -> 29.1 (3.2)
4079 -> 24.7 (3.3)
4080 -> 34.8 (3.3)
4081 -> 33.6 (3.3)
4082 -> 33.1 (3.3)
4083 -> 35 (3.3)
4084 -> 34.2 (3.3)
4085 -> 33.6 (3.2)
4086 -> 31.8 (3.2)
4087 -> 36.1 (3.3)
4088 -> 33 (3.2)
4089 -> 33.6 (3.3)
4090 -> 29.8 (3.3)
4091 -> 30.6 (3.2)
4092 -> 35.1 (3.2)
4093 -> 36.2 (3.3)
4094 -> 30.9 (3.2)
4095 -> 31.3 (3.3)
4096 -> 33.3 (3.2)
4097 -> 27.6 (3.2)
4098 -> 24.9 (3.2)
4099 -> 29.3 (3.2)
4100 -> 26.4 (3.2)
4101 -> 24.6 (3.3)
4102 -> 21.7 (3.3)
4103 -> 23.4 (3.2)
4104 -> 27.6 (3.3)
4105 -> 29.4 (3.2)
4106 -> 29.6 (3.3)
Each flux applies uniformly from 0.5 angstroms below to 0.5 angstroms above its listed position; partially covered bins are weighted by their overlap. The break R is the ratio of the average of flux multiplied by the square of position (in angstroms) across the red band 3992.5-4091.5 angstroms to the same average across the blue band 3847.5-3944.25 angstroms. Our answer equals 1.88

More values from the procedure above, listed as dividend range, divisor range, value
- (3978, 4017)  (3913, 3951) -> 1.77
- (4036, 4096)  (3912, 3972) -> 1.93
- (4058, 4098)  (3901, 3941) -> 1.81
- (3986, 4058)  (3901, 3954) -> 1.73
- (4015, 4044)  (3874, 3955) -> 1.79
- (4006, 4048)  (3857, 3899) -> 1.93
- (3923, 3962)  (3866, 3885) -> 1.11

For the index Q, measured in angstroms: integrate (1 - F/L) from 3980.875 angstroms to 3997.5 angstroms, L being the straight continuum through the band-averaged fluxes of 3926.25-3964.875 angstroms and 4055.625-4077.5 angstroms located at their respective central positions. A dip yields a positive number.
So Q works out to -4.9 angstroms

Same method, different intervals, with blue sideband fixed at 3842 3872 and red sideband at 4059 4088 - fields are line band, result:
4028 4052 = -2.6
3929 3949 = 7.2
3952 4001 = 4.4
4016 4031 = -2.7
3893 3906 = -2.1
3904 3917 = -1.9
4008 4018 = -2.0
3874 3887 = 1.3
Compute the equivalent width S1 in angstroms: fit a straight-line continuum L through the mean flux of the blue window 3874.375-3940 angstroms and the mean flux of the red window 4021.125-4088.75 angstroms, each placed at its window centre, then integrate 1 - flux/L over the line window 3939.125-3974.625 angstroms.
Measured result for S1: 8.1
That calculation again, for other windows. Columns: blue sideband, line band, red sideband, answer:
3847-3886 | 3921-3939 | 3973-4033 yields 7.4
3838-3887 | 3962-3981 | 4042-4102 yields 6.4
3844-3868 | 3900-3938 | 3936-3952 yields -1.1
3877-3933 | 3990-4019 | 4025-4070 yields -3.8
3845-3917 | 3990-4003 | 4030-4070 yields -1.5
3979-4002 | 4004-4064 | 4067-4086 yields -2.5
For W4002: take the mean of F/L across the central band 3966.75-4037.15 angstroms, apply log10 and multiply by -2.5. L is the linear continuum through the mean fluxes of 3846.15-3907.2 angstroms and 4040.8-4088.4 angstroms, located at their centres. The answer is -0.04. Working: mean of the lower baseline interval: 18.7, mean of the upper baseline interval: 31.8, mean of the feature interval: 28.7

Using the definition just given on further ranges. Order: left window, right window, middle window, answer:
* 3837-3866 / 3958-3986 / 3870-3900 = -0.11 mag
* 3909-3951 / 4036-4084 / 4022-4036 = -0.13 mag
